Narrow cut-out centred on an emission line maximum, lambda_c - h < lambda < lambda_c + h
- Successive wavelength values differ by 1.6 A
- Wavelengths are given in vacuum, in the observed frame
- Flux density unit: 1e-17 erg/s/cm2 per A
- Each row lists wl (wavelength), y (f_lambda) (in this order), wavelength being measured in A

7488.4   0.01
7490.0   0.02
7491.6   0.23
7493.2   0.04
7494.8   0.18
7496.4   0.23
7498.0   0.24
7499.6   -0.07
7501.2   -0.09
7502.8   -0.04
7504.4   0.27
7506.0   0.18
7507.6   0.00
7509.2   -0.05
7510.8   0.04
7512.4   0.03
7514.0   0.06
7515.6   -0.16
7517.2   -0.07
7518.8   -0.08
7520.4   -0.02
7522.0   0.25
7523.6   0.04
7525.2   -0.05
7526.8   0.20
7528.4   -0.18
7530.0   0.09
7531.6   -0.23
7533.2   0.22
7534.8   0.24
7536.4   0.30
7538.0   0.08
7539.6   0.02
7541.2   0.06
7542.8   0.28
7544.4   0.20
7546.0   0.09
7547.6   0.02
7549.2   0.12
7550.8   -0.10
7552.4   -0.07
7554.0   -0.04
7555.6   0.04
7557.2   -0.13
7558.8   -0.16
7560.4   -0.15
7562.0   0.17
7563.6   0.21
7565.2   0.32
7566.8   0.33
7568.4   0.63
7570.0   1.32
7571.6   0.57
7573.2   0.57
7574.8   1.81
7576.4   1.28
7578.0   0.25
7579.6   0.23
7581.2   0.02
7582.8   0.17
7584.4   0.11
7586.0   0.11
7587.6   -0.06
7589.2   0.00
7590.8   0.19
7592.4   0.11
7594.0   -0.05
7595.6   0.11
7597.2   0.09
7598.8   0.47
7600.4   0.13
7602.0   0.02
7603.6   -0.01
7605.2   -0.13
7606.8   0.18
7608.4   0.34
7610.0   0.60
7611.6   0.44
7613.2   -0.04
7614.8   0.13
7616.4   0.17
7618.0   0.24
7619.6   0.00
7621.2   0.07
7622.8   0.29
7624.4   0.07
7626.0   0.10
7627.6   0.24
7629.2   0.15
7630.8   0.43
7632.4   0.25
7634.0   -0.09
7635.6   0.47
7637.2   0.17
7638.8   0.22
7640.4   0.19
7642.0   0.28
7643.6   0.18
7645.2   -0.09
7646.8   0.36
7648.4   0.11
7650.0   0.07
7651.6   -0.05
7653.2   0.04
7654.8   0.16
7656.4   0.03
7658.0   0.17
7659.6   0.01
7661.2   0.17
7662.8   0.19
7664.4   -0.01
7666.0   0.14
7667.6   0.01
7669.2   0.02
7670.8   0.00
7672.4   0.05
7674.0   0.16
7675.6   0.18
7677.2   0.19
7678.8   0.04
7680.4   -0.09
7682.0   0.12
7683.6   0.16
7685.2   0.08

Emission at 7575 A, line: [O II]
